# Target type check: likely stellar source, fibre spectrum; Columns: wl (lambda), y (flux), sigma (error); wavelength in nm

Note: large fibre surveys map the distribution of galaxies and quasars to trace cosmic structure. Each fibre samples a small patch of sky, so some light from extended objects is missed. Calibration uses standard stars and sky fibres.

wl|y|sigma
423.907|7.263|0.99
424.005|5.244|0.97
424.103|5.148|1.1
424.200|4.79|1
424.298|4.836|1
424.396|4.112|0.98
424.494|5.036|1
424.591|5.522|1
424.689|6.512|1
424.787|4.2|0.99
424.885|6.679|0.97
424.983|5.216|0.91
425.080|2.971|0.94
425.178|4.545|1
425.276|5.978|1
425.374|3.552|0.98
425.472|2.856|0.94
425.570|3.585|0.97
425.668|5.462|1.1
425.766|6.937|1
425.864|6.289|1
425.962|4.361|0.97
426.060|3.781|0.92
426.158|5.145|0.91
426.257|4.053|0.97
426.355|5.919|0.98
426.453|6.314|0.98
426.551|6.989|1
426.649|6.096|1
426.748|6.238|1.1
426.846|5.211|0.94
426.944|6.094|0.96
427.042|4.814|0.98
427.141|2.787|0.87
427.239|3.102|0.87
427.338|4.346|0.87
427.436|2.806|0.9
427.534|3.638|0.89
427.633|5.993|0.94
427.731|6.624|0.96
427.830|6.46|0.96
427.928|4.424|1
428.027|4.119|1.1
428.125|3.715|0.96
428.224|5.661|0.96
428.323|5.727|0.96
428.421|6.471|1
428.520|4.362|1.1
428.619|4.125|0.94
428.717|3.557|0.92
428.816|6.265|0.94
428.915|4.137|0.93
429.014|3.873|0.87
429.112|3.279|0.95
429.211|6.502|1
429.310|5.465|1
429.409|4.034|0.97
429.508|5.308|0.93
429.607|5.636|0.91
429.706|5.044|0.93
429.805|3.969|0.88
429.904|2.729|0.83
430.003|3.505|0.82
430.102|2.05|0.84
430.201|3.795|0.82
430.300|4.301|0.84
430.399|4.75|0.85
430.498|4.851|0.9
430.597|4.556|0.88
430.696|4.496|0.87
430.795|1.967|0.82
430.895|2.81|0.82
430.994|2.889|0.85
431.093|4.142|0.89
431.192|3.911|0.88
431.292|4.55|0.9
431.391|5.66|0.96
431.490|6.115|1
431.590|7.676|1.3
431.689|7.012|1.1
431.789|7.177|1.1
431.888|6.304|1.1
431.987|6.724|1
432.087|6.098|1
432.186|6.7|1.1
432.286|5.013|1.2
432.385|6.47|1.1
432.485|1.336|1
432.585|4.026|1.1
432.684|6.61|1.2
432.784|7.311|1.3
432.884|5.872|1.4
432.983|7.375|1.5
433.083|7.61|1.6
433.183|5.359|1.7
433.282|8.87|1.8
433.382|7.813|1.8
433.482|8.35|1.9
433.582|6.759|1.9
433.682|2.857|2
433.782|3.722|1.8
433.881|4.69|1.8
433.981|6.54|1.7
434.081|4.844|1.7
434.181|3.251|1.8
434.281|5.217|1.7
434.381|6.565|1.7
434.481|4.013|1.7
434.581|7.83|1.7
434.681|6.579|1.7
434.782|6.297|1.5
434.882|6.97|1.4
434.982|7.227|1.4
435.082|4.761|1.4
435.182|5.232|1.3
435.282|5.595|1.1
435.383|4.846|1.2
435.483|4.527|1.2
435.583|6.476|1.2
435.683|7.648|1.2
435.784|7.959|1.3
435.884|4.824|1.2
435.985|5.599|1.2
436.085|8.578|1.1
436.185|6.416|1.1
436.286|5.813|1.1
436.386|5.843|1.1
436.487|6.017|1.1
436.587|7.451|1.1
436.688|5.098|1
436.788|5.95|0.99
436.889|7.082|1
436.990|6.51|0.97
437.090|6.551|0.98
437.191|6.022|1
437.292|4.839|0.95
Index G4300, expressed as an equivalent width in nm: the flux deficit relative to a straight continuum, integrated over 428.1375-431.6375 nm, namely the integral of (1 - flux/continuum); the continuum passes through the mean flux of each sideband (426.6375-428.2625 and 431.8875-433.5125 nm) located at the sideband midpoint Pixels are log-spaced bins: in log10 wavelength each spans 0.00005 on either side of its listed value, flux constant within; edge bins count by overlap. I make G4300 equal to 0.62 nm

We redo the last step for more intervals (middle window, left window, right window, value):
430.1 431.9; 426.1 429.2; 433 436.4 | 0.25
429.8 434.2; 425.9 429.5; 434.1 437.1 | 0.28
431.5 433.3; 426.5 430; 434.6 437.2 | -0.21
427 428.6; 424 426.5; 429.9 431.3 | -0.13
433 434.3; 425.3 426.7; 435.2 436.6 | 0.01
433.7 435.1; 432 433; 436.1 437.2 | 0.10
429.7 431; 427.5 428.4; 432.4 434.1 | 0.44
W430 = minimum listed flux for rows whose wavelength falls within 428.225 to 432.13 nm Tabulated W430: 1.967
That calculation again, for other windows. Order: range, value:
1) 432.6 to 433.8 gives 2.857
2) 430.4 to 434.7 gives 1.336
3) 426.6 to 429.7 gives 2.787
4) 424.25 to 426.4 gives 2.856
